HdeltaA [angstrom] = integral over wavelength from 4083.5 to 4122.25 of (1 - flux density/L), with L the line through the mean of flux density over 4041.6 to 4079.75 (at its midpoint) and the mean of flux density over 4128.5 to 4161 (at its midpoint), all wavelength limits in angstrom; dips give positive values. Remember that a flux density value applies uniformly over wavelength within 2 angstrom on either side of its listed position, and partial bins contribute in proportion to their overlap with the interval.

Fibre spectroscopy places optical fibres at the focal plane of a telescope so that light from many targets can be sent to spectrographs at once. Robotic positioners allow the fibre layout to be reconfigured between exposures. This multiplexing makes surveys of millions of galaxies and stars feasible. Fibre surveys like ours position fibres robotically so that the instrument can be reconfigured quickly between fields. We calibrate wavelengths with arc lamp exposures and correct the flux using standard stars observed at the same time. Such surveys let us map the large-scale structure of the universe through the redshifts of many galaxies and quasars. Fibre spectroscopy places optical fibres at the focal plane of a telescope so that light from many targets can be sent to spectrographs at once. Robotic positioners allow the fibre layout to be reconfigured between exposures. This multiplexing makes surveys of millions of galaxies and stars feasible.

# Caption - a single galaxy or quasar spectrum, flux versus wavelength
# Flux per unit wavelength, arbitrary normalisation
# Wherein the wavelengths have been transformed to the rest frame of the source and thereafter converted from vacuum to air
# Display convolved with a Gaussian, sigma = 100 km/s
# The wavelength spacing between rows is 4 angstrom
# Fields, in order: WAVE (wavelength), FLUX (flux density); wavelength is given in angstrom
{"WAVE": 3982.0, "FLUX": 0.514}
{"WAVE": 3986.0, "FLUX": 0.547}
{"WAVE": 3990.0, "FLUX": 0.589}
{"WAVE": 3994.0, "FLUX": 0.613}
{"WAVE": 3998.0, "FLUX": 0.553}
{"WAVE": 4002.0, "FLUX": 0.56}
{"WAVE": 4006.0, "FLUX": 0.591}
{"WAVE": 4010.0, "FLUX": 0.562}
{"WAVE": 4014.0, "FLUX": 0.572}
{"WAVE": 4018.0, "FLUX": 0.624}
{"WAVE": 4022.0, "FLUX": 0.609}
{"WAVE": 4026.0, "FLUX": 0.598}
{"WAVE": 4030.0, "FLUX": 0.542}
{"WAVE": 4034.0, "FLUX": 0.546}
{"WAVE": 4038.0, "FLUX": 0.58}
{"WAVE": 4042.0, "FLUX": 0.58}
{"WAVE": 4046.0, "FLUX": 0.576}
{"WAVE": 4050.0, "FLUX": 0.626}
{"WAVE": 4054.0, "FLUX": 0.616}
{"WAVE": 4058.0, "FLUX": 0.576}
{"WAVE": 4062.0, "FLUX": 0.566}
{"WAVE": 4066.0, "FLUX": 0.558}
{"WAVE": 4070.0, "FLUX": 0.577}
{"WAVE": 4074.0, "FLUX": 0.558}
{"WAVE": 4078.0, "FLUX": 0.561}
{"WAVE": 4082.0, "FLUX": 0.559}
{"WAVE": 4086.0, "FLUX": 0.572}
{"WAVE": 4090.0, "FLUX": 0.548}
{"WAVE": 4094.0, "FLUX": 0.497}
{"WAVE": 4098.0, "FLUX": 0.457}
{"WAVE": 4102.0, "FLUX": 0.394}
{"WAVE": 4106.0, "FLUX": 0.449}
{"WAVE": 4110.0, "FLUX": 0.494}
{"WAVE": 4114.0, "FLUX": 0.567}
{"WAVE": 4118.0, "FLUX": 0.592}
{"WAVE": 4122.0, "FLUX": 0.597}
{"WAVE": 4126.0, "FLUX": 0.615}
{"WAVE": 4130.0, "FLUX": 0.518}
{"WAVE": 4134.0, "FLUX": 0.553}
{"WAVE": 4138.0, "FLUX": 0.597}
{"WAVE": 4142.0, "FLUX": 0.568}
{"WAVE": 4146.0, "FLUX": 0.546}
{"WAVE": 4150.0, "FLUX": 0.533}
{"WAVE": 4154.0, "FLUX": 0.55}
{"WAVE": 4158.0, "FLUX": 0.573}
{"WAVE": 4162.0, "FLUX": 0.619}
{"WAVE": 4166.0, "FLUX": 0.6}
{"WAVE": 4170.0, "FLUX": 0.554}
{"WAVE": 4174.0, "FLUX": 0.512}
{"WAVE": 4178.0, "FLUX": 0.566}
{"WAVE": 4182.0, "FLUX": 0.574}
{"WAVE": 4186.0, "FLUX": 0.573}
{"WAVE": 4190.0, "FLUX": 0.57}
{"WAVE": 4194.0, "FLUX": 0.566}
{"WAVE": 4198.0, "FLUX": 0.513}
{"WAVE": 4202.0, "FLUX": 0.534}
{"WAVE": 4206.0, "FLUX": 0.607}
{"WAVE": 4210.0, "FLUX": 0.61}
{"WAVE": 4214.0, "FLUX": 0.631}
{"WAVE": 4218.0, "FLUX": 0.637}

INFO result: 3.7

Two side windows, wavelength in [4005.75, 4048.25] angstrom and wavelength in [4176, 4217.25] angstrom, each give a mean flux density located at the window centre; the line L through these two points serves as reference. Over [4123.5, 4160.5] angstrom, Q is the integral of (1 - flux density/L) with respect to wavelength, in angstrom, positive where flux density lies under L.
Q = 0.9 angstrom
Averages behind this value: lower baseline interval 0.58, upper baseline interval 0.576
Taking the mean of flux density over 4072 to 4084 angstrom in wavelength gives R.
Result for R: 0.559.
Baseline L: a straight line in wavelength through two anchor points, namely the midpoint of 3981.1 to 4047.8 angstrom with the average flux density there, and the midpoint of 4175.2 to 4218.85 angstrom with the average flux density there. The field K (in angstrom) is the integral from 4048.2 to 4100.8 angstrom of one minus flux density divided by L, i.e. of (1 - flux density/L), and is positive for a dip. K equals 1.75 angstrom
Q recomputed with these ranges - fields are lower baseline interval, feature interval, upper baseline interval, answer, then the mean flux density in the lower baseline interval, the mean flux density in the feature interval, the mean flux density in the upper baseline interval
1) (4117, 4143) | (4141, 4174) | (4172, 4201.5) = 0.0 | 0.577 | 0.564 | 0.552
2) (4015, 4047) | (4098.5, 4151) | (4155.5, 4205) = 3.0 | 0.582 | 0.538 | 0.564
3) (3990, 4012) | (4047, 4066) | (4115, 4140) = -0.4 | 0.577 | 0.591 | 0.578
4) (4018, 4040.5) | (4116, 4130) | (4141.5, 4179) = -0.6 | 0.579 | 0.589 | 0.562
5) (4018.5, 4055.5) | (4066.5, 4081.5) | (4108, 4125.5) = 0.4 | 0.587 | 0.564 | 0.567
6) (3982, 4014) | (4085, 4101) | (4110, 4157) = 1.6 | 0.57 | 0.507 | 0.564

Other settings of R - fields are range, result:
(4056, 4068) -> 0.567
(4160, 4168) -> 0.609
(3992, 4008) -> 0.579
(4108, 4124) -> 0.562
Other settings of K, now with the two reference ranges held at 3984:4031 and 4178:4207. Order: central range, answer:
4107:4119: 0.6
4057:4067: 0.1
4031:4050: 0.1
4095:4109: 3.2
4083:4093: 0.3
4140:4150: 0.2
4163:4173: -0.2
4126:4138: 0.2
